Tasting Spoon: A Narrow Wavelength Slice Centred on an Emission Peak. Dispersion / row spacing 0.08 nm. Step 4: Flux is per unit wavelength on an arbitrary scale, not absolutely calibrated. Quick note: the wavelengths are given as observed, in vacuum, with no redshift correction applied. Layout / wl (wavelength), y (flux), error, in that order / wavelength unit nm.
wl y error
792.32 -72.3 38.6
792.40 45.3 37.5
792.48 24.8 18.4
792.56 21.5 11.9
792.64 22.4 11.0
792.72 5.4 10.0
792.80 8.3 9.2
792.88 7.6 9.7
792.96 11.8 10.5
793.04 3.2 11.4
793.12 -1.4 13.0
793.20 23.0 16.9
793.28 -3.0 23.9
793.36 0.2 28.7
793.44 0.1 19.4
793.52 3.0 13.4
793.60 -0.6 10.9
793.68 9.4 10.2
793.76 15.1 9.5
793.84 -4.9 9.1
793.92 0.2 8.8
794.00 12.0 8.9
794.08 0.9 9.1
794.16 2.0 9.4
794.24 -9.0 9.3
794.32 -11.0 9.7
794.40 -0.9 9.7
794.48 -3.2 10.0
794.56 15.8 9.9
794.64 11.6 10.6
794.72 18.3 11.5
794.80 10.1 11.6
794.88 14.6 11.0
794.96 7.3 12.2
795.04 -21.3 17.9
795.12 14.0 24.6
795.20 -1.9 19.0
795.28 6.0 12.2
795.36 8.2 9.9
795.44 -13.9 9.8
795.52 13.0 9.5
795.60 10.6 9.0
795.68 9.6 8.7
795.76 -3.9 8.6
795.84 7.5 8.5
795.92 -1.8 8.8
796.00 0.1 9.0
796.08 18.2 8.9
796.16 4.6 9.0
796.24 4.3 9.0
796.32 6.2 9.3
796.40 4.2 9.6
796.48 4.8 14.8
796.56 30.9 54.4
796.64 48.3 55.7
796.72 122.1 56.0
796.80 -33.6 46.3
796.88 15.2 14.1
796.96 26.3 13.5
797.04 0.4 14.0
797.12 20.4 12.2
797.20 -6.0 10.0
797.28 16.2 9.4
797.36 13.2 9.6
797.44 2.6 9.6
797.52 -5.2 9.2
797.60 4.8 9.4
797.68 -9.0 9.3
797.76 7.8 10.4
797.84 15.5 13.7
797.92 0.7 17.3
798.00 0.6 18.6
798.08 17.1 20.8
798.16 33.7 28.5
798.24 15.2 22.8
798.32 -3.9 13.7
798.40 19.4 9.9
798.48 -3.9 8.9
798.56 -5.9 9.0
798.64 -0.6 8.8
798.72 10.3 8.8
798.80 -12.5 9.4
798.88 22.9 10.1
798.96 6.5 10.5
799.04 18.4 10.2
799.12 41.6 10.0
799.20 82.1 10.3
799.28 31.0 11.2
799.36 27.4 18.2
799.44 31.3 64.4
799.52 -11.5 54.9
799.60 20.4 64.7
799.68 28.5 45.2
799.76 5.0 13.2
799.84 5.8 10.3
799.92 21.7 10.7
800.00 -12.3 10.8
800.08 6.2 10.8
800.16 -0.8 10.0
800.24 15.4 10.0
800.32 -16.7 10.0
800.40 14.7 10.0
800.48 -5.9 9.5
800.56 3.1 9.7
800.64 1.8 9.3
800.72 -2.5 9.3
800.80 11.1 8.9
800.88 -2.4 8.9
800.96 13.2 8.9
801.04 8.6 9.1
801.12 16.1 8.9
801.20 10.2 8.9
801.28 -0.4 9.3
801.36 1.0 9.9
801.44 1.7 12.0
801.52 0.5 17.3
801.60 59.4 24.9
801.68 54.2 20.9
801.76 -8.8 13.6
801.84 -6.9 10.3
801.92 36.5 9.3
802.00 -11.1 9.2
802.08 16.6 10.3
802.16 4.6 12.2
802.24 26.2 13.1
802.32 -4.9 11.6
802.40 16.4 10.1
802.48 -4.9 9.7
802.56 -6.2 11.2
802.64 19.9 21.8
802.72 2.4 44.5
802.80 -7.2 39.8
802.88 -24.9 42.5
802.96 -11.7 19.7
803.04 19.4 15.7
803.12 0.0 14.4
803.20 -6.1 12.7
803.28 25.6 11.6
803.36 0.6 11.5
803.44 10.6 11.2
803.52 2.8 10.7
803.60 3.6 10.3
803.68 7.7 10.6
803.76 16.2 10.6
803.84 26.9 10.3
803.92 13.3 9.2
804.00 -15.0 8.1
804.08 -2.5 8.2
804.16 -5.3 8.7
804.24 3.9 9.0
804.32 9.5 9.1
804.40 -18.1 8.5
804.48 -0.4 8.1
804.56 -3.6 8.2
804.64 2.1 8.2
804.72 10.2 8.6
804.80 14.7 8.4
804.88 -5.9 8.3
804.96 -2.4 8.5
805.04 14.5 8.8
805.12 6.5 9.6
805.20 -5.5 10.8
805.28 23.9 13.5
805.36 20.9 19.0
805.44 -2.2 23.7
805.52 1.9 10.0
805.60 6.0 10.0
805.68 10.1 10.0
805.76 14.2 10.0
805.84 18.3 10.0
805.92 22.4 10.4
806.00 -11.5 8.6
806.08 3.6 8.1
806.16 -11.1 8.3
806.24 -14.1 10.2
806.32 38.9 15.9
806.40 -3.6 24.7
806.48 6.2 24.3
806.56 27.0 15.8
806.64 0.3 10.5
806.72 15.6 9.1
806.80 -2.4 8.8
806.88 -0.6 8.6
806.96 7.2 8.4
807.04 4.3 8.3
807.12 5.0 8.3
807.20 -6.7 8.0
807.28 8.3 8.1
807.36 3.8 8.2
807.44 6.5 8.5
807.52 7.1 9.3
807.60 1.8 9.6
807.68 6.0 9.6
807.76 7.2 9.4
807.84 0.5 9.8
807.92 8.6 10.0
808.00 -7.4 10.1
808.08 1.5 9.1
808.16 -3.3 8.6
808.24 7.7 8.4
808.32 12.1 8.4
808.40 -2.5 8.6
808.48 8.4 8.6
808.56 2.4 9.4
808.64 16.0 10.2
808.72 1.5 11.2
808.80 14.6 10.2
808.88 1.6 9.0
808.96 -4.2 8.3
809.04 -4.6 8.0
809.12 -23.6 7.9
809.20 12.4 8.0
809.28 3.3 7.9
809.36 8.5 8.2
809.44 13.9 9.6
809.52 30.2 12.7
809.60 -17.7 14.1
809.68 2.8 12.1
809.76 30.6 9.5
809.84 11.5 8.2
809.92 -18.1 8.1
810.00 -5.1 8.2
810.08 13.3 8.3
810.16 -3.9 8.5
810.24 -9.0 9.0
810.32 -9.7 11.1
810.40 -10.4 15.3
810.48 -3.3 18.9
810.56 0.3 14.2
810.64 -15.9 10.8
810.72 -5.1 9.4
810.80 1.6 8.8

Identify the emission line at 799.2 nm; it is H-alpha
